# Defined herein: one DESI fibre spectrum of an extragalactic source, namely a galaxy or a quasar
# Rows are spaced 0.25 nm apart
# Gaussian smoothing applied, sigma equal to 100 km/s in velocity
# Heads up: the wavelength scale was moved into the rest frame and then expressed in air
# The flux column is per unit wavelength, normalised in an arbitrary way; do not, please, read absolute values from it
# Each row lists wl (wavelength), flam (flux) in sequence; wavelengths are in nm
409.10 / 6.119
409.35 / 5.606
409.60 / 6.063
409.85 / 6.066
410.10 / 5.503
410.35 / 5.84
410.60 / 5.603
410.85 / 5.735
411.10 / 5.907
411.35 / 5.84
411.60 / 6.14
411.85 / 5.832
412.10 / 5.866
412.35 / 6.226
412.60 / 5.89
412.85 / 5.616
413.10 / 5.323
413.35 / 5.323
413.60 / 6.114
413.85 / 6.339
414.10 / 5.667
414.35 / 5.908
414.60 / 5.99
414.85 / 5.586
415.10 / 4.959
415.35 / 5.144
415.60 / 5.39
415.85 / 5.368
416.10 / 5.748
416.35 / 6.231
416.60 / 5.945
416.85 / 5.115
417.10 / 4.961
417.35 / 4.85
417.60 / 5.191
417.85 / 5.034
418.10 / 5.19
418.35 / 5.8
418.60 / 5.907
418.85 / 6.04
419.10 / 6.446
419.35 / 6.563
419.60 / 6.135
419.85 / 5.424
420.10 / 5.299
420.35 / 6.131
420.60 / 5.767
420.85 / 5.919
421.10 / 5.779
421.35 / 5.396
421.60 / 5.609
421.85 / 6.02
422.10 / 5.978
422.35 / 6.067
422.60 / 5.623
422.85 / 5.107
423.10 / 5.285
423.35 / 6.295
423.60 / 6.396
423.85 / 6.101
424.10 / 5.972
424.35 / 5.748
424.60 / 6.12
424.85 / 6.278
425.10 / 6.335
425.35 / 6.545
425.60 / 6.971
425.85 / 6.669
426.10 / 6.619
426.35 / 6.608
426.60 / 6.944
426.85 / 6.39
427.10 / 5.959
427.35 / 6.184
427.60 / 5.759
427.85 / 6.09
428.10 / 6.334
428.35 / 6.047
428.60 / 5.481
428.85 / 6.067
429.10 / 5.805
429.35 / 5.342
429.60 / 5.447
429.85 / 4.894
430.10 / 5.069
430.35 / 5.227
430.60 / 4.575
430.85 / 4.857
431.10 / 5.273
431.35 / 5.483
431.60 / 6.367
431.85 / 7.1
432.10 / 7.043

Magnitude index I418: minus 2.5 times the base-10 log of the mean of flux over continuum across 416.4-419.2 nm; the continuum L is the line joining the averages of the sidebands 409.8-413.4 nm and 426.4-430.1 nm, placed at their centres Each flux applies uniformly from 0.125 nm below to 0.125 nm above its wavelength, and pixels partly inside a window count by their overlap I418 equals 0.061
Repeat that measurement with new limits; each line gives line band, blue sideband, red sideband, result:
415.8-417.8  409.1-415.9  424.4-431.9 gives 0.08 mag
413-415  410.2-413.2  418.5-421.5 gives 0.01 mag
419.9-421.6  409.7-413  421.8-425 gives 0.04 mag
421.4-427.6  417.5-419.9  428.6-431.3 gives -0.12 mag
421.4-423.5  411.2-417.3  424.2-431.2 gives 0.02 mag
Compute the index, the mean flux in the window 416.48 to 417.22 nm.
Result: 5.34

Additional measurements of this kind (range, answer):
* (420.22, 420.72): 5.94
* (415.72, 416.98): 5.68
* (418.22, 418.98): 5.91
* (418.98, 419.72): 6.38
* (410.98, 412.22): 5.92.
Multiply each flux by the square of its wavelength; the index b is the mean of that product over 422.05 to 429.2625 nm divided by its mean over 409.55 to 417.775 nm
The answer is 1.15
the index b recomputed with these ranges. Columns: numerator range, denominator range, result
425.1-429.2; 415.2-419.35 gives 1.19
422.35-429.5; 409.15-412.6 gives 1.12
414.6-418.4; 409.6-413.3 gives 0.95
